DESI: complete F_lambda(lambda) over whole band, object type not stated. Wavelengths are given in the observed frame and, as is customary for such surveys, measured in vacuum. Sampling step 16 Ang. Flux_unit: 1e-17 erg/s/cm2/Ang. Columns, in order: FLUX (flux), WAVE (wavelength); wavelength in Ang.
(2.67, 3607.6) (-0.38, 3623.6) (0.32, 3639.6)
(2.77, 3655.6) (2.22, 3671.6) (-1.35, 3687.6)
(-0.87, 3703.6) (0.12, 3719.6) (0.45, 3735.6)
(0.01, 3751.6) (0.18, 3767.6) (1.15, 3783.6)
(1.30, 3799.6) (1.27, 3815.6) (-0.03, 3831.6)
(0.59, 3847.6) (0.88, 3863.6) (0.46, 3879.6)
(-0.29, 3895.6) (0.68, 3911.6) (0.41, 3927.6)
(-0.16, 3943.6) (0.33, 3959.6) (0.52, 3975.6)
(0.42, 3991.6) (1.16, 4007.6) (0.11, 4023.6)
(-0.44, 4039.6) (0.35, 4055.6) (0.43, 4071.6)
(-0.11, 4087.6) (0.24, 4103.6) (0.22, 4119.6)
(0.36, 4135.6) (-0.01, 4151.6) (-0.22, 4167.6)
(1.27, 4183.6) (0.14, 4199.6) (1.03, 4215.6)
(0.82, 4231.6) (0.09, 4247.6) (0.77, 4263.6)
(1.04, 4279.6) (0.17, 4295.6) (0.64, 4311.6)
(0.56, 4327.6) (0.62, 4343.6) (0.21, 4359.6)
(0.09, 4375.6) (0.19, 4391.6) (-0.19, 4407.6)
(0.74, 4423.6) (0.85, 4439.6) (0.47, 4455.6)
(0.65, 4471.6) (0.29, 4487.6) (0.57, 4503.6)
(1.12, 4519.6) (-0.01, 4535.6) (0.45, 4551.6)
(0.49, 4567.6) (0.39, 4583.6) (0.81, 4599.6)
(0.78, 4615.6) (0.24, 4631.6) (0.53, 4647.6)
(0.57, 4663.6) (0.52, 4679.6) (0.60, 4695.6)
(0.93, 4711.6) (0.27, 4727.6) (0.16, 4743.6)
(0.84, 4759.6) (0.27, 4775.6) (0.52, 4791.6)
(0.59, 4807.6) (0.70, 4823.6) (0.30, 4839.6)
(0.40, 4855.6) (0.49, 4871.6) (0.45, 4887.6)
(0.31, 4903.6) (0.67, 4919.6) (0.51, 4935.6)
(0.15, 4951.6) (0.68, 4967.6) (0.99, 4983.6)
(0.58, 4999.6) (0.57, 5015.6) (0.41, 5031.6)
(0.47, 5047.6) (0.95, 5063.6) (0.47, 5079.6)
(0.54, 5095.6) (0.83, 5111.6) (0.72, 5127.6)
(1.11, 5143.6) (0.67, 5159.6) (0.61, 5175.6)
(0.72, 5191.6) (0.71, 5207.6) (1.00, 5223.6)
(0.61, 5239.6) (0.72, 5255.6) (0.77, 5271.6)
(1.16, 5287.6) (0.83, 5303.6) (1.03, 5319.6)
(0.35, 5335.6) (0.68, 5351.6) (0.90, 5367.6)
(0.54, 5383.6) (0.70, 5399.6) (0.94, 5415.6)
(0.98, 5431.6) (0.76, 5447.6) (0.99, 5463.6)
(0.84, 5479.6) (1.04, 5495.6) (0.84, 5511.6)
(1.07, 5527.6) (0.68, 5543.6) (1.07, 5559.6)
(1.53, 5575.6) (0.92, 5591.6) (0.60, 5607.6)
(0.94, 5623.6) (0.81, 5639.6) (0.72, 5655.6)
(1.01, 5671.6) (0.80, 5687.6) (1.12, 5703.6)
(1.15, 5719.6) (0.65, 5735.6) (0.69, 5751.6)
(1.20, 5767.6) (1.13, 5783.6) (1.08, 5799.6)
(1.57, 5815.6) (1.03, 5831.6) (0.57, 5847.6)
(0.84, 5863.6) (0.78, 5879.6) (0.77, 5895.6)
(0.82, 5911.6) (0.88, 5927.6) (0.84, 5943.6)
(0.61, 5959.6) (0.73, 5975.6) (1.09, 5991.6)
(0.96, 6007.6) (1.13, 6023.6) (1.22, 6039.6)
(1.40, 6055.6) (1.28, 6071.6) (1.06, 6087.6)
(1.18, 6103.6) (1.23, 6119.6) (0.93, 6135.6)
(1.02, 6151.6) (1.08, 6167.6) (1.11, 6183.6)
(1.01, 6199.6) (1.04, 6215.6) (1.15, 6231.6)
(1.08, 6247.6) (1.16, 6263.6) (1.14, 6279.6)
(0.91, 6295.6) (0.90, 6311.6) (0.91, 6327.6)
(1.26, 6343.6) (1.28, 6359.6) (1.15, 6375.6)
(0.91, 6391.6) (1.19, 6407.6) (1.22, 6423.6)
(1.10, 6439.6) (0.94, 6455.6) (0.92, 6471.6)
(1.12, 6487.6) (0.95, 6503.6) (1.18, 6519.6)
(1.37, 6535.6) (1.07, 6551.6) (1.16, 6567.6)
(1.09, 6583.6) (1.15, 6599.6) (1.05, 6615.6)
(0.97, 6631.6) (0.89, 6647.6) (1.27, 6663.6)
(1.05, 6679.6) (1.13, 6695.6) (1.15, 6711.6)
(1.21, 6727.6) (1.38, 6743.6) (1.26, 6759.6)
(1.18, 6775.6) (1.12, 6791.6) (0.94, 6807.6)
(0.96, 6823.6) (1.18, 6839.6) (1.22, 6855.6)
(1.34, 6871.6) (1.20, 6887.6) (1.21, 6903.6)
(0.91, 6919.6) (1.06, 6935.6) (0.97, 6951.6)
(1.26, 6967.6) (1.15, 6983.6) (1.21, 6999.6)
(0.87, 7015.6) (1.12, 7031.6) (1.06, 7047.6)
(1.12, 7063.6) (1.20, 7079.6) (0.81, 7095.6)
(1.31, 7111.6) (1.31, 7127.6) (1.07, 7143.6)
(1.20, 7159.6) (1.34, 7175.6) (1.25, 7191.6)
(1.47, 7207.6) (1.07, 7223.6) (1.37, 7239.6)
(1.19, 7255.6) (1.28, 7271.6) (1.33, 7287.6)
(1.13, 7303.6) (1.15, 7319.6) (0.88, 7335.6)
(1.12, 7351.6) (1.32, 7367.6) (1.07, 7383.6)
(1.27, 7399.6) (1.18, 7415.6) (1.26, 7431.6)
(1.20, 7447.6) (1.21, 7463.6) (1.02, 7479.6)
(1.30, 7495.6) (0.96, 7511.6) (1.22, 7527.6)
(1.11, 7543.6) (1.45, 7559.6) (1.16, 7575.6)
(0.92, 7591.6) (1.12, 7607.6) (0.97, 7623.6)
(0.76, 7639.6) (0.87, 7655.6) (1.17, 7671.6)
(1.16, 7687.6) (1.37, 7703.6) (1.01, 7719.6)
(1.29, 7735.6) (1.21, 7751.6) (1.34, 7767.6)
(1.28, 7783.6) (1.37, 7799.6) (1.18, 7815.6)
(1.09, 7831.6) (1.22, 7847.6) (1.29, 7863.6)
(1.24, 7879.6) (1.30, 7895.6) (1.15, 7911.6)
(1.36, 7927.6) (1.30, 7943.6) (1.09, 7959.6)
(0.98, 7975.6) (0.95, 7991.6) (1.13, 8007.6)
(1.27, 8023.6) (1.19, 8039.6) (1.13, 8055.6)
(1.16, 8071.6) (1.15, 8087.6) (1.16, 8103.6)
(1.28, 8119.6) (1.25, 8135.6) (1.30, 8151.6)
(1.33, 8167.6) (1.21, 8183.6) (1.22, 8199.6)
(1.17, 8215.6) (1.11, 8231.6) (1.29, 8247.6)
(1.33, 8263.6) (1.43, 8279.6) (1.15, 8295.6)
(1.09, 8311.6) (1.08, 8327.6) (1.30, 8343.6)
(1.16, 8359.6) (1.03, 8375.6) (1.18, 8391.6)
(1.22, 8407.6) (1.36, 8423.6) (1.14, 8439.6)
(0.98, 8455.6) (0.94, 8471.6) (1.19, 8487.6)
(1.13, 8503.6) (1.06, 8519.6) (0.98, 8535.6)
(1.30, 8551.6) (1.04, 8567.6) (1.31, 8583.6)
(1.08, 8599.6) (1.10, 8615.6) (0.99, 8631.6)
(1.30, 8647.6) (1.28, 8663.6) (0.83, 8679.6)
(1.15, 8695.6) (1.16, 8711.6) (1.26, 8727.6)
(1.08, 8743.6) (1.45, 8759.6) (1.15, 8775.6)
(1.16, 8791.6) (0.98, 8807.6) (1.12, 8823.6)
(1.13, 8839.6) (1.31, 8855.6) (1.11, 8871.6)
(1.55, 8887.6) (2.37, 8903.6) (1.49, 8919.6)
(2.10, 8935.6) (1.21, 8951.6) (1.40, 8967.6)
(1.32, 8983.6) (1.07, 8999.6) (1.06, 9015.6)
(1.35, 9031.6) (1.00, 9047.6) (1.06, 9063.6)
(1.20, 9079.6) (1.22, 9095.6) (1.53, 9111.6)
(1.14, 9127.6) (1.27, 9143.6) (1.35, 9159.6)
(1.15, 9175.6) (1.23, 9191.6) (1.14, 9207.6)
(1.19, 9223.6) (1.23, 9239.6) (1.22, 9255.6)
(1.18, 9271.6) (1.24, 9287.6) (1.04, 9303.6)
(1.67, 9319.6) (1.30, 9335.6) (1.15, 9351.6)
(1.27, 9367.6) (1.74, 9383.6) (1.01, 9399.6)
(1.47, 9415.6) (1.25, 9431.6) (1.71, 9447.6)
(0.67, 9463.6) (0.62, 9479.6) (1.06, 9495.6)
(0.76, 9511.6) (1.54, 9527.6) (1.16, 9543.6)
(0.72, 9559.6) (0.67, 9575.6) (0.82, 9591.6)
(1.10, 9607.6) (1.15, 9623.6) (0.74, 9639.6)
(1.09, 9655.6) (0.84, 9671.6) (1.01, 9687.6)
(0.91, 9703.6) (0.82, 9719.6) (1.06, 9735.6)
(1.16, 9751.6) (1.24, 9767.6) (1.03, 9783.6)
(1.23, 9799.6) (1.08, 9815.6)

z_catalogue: 0.357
